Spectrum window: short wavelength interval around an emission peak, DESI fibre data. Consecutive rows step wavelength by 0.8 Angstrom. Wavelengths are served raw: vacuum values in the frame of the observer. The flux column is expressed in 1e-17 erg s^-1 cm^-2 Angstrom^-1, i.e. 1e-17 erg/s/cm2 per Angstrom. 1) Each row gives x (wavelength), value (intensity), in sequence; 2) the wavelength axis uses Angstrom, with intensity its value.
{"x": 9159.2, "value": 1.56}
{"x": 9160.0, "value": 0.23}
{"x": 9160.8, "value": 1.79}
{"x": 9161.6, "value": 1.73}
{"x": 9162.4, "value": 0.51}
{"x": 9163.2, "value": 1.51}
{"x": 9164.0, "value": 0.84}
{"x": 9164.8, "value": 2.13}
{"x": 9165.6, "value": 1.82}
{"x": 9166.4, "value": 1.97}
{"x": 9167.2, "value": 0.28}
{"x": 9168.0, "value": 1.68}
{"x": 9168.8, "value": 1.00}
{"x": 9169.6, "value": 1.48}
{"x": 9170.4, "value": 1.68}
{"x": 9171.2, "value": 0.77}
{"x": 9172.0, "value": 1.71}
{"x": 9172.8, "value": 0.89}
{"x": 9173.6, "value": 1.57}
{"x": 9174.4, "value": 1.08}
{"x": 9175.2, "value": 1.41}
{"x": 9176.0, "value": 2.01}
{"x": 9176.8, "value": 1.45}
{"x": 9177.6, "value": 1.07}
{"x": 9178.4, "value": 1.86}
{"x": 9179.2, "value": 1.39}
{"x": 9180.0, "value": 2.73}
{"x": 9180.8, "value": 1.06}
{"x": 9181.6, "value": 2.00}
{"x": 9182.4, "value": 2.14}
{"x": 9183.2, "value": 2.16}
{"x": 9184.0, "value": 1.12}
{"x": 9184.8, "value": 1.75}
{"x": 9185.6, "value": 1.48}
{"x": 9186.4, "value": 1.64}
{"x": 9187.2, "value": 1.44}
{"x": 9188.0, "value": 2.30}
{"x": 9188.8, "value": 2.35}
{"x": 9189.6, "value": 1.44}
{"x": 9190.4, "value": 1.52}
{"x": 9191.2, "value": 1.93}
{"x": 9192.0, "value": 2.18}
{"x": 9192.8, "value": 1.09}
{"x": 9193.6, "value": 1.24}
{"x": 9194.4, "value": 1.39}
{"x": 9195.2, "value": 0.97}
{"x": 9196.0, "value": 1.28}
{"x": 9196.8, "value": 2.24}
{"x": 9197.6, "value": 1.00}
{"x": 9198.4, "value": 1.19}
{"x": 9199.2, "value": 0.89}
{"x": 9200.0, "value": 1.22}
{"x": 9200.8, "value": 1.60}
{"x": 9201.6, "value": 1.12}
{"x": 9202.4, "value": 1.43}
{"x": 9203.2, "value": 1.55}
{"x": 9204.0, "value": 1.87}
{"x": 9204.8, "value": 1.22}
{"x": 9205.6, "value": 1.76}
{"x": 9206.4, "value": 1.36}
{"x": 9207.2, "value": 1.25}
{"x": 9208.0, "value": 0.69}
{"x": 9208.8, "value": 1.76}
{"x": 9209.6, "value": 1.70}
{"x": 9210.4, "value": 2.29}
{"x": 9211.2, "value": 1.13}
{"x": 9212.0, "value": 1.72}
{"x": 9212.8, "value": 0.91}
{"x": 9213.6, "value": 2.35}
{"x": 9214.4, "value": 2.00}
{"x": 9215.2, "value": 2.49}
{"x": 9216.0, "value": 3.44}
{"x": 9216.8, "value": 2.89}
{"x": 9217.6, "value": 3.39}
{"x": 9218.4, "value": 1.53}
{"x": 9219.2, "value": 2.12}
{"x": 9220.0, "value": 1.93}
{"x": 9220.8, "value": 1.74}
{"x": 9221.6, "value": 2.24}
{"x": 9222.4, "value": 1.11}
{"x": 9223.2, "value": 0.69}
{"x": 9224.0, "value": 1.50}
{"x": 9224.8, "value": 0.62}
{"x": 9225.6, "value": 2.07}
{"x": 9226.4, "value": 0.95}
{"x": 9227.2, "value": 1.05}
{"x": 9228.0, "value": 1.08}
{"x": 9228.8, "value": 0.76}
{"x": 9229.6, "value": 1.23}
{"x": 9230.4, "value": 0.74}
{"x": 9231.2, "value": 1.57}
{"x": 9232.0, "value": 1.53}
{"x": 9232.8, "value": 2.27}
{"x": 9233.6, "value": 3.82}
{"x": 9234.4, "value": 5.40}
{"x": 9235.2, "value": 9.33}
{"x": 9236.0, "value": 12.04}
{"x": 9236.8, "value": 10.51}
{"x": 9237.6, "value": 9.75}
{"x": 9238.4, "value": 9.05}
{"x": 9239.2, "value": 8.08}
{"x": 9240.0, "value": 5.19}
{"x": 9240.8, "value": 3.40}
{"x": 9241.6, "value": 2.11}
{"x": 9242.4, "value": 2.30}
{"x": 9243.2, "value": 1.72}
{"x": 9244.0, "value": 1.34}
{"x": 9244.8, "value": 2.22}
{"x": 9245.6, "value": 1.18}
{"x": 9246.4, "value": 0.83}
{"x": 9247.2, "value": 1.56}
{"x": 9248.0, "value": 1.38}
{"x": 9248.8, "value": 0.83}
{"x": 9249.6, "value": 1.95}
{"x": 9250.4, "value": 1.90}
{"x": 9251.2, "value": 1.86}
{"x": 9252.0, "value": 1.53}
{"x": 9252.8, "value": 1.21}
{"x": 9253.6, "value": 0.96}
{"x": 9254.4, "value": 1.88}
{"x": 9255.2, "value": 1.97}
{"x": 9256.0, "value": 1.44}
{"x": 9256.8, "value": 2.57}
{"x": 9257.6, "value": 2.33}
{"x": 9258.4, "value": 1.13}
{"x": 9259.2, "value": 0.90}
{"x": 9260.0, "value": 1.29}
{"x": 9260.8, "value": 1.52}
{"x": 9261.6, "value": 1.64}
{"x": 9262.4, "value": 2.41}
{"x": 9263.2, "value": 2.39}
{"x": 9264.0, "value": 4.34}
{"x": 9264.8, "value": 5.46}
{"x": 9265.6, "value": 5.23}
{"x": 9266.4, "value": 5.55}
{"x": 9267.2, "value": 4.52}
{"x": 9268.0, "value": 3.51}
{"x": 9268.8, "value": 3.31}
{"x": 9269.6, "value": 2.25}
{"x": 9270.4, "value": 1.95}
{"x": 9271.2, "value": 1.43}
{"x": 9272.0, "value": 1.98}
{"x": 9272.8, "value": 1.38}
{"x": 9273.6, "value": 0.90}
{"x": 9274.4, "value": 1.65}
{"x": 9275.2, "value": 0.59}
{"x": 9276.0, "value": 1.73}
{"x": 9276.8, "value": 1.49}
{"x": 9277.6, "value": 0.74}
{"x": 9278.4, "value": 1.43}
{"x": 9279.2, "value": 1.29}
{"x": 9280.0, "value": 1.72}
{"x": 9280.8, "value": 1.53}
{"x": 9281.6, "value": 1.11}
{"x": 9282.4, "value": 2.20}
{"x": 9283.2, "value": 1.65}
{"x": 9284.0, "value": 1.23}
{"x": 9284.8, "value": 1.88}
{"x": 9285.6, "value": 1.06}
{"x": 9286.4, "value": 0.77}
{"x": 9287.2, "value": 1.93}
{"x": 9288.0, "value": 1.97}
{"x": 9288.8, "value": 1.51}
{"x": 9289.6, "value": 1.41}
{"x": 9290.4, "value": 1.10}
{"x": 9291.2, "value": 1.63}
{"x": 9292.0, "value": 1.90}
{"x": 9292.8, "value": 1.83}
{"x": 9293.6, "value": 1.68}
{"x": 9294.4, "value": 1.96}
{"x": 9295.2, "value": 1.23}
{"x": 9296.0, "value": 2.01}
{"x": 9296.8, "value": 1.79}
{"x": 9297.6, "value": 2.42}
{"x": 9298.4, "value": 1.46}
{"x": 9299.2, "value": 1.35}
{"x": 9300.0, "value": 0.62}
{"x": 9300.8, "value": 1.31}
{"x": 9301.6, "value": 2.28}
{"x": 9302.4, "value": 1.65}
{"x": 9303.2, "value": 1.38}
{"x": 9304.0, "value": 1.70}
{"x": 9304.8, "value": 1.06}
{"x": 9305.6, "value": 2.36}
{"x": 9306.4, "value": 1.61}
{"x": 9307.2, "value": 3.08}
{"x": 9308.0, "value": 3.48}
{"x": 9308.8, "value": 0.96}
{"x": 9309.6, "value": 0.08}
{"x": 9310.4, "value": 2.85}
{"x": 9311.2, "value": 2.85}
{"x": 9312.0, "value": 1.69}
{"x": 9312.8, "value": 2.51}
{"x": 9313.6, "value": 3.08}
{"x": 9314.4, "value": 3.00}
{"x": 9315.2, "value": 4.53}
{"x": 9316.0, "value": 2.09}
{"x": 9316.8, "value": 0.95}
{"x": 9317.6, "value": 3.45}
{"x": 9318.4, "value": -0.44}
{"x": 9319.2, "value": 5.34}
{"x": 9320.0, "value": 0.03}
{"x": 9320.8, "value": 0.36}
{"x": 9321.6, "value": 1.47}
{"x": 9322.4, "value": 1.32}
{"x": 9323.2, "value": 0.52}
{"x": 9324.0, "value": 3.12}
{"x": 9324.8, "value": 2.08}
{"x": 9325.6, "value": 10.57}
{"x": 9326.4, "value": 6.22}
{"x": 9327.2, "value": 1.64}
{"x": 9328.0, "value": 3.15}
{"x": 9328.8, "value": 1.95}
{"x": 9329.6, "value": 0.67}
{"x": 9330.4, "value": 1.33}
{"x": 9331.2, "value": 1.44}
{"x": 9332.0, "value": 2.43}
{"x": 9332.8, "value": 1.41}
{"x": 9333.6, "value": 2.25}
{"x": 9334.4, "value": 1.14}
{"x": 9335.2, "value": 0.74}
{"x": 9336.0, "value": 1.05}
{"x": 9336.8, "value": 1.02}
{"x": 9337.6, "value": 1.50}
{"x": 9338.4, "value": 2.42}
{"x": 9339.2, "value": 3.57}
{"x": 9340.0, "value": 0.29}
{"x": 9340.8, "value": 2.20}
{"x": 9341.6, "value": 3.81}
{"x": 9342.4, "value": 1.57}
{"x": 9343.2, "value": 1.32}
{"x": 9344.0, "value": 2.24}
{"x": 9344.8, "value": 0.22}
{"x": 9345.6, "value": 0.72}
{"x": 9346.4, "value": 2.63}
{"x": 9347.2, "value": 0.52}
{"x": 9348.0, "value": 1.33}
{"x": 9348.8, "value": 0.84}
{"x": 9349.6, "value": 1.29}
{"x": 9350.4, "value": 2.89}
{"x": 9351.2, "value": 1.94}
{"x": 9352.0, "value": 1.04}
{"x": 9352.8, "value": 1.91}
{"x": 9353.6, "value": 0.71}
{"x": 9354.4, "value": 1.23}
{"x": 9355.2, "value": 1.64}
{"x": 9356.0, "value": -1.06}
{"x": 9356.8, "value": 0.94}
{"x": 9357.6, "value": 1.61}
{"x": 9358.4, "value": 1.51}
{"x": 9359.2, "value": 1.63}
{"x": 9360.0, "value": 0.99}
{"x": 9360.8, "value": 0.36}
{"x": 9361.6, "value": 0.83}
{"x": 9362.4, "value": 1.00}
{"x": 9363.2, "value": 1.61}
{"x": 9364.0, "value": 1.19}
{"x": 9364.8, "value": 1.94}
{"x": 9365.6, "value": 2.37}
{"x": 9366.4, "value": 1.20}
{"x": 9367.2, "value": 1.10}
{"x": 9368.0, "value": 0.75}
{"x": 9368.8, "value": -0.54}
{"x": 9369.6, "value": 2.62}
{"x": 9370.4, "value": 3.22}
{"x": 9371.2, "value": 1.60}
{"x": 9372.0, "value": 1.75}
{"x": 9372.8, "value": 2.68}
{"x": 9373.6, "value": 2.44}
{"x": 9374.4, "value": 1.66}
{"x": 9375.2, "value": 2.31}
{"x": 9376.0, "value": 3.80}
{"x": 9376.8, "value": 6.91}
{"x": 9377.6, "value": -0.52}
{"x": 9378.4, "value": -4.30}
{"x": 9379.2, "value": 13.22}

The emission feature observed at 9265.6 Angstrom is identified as [N II]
